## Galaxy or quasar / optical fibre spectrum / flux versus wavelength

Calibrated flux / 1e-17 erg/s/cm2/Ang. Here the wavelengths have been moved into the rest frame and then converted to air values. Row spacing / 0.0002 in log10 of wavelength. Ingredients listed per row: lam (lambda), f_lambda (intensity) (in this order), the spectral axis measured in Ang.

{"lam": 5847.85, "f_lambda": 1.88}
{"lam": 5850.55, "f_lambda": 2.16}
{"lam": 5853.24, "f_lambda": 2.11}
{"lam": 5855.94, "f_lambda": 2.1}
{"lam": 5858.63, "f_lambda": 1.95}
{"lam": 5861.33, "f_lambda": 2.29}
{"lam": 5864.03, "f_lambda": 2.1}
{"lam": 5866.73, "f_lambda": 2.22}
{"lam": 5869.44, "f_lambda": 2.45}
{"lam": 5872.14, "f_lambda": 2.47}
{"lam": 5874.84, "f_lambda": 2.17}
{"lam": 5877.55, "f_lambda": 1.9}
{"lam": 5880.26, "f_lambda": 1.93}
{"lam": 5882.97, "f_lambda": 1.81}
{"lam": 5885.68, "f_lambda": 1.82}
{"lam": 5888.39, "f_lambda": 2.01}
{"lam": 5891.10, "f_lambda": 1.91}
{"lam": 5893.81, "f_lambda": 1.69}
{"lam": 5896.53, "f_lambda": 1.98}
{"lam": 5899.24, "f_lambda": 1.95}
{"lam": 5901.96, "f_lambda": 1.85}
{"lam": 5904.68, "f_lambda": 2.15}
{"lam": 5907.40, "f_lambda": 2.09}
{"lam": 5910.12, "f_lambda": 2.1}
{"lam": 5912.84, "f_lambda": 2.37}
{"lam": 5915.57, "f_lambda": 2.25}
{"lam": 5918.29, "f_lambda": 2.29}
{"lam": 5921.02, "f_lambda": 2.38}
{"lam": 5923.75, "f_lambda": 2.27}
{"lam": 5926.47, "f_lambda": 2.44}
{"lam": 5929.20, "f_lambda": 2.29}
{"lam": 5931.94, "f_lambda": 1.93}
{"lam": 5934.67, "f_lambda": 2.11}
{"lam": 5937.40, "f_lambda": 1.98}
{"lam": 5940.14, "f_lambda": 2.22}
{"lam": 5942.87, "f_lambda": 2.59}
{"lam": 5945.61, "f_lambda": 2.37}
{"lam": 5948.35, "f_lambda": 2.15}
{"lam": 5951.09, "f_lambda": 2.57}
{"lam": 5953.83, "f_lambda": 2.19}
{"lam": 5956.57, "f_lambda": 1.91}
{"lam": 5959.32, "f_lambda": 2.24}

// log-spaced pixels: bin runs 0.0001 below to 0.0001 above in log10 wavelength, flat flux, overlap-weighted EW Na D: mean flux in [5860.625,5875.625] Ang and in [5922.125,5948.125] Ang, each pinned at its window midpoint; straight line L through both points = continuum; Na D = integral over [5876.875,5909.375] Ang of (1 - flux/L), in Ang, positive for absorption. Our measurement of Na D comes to 4.9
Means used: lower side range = 2.29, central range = 1.93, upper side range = 2.24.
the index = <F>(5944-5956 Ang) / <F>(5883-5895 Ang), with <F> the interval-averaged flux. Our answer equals 1.24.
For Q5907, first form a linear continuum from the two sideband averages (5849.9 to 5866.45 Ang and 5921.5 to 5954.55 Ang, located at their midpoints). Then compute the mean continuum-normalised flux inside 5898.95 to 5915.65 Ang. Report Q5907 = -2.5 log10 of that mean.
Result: 0.05 mag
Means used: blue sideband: 2.12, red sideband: 2.26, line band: 2.11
